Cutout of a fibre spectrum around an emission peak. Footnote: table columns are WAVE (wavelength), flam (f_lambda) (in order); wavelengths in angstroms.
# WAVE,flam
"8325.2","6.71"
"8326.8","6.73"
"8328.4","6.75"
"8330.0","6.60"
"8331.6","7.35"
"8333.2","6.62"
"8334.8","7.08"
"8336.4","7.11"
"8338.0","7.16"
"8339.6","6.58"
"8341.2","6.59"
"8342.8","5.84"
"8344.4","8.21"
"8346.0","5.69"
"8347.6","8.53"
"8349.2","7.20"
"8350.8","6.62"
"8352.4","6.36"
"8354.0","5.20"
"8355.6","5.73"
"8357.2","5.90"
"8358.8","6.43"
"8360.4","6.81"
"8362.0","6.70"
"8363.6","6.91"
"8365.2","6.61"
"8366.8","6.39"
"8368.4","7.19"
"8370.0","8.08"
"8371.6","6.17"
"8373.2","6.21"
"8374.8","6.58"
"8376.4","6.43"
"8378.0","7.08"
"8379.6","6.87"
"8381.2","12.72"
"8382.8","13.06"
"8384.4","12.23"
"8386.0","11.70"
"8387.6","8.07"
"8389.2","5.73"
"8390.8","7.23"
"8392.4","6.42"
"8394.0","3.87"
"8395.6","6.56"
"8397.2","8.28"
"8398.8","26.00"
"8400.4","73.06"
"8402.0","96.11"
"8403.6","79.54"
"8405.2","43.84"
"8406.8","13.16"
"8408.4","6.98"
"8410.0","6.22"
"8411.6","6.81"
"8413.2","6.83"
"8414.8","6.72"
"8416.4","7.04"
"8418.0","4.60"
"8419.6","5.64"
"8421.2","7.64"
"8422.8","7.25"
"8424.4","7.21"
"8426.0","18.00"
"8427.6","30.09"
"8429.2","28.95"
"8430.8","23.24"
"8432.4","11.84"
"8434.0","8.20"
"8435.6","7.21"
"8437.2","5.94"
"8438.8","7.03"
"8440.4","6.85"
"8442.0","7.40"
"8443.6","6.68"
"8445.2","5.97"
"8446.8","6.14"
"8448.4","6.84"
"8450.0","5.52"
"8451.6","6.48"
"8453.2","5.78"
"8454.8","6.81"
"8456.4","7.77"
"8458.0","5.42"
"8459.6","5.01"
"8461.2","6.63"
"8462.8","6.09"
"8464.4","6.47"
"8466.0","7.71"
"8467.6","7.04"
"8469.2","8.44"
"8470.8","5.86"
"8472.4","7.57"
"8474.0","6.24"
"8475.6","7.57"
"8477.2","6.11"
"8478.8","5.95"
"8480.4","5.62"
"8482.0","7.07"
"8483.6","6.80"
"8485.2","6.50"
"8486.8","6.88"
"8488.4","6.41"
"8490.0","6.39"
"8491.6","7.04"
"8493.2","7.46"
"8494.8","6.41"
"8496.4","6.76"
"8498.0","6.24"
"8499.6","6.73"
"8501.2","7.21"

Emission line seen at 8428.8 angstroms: [N II]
